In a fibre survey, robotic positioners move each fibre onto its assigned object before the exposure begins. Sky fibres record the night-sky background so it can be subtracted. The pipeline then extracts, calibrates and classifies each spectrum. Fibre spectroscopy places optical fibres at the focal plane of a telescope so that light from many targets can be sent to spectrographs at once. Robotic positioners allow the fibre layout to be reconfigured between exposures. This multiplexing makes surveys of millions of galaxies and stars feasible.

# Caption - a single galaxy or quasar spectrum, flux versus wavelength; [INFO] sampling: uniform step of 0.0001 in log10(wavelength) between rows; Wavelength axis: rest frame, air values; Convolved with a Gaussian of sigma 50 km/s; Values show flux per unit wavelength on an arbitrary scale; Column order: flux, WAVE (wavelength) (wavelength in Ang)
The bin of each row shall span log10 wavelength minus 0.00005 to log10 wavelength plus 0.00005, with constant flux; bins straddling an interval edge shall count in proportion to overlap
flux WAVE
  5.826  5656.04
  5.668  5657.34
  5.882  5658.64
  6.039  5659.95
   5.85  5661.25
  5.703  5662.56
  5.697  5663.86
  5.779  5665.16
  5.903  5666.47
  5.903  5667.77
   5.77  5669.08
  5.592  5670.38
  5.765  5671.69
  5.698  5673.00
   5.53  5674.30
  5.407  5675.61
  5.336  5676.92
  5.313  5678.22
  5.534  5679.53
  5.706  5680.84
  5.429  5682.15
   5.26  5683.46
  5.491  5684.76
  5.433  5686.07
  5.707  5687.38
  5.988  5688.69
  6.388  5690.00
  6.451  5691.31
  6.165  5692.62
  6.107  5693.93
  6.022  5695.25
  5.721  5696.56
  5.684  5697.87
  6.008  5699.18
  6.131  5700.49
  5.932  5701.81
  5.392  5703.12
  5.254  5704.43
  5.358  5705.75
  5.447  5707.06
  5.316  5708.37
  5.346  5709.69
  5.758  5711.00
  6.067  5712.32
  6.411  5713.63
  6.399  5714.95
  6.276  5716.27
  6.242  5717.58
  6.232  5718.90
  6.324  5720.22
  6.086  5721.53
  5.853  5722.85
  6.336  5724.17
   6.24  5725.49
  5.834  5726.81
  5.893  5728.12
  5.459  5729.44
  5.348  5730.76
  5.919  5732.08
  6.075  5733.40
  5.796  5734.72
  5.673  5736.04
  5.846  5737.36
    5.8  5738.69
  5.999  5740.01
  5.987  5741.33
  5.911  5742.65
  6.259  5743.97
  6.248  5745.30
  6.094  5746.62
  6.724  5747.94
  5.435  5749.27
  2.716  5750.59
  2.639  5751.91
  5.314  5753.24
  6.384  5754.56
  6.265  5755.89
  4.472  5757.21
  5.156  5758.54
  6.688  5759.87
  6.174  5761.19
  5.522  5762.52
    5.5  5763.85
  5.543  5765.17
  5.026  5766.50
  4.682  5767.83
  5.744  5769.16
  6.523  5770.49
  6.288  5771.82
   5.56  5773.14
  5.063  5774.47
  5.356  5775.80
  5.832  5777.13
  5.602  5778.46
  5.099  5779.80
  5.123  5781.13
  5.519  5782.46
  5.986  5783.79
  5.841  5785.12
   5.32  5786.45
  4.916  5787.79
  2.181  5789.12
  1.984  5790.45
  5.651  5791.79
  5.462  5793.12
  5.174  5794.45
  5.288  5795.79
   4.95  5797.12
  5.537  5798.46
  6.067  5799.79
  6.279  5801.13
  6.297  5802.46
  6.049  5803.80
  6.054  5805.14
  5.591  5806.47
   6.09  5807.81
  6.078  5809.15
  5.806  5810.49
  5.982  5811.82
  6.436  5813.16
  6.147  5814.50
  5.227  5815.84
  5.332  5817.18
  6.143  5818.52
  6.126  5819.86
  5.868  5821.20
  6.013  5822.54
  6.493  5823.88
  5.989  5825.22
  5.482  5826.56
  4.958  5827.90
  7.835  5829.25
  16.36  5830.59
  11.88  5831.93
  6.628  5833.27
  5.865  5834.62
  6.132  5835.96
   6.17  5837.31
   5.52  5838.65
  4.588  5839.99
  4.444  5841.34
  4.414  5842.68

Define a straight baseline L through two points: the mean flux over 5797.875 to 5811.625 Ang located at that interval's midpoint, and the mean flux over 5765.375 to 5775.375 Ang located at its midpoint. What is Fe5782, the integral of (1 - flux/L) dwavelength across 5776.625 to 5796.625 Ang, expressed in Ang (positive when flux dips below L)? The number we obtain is 2.6 Ang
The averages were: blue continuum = 5.55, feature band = 4.99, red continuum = 5.99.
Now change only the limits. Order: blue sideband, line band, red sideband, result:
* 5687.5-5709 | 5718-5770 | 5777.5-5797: -2.8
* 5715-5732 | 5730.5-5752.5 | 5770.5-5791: 0.7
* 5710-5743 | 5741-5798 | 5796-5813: 5.9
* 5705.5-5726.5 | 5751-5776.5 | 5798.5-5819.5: 2.3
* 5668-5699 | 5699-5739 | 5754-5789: -1.6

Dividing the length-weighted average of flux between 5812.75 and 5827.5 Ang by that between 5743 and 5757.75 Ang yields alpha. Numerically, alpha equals 1.11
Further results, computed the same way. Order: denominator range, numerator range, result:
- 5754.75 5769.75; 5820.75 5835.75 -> 1.36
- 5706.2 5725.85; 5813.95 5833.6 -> 1.18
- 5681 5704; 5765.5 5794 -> 0.89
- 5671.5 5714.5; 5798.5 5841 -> 1.13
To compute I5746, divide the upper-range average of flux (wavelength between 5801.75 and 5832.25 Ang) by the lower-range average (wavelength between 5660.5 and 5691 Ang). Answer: 1.17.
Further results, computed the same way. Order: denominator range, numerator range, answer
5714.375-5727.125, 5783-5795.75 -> 0.77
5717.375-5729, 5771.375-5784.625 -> 0.91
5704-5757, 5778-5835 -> 1.05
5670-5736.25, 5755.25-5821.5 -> 0.95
